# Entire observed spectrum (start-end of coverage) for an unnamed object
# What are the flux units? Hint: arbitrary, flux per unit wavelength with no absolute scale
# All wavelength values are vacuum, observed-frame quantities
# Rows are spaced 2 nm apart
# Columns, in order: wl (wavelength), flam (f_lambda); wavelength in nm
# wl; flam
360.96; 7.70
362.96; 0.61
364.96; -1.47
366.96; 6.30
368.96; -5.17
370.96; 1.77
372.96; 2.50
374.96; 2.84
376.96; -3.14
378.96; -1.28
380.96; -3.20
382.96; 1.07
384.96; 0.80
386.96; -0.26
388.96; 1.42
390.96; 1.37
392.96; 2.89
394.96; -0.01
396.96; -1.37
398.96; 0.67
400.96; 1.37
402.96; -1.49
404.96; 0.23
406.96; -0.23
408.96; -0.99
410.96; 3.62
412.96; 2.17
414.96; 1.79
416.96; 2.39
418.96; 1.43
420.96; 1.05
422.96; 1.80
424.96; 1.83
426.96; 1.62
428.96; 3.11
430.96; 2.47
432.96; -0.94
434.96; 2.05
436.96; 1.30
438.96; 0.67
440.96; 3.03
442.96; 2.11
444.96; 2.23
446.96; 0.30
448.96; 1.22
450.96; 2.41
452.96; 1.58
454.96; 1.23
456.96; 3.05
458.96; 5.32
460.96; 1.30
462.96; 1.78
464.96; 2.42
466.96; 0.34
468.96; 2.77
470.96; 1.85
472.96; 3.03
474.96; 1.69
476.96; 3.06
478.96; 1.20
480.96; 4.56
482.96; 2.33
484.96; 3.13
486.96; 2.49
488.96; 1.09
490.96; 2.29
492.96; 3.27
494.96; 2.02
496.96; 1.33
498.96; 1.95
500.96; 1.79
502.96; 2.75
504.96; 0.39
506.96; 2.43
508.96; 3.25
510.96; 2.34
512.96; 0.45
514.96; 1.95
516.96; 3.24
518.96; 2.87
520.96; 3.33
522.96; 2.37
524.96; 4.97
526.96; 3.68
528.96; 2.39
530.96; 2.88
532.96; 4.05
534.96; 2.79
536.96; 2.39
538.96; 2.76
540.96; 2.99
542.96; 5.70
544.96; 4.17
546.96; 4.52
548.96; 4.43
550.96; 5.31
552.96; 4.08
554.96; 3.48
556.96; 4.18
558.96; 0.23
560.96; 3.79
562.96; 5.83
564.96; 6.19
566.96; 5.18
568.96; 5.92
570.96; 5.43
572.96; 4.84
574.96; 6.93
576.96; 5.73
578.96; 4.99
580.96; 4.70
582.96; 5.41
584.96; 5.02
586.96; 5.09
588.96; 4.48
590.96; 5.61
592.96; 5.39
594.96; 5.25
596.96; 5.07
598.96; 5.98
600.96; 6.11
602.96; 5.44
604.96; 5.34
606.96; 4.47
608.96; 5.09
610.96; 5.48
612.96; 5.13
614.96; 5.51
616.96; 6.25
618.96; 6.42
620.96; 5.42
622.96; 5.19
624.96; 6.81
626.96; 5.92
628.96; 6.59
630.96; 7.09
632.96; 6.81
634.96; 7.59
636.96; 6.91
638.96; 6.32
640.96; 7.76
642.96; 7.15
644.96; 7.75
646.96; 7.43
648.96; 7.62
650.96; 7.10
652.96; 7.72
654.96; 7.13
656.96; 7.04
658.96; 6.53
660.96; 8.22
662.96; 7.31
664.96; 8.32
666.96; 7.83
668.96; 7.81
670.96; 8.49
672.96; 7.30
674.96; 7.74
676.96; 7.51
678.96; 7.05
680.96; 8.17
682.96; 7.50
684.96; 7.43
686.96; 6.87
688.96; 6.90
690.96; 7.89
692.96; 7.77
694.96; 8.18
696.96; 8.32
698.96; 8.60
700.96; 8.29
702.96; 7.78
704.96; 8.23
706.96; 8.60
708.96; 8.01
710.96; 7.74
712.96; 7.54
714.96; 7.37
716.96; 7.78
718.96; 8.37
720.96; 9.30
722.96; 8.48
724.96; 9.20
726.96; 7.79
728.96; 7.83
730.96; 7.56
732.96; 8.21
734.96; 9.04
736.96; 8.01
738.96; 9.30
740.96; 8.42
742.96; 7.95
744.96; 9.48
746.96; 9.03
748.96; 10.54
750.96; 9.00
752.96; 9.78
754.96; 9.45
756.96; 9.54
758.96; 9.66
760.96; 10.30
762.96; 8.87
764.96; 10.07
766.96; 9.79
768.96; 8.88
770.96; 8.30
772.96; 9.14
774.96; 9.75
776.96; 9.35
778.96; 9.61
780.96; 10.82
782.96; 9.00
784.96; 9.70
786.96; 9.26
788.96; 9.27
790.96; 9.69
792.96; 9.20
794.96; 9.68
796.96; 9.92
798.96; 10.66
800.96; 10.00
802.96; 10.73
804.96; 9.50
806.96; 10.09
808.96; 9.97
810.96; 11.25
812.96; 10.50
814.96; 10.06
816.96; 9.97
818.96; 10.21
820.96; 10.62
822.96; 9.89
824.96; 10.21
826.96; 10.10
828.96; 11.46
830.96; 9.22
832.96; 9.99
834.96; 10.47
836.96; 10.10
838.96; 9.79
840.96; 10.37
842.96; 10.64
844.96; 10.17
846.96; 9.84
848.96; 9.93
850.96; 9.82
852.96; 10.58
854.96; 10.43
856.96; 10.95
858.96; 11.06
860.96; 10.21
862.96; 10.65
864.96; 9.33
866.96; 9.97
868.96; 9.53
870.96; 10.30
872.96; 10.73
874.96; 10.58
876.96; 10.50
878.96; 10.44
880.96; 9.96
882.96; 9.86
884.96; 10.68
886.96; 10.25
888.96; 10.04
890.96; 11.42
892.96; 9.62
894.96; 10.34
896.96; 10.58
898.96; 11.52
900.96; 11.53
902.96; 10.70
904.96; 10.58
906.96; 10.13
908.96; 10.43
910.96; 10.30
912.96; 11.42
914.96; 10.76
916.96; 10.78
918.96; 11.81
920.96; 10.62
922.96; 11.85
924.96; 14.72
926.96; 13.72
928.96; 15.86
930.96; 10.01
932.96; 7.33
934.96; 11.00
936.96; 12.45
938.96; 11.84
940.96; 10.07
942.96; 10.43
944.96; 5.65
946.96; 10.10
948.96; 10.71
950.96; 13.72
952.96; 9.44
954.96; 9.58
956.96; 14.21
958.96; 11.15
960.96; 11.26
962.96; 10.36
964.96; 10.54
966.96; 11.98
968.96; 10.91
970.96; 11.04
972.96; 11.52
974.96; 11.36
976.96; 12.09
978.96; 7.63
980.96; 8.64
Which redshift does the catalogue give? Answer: 0.410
